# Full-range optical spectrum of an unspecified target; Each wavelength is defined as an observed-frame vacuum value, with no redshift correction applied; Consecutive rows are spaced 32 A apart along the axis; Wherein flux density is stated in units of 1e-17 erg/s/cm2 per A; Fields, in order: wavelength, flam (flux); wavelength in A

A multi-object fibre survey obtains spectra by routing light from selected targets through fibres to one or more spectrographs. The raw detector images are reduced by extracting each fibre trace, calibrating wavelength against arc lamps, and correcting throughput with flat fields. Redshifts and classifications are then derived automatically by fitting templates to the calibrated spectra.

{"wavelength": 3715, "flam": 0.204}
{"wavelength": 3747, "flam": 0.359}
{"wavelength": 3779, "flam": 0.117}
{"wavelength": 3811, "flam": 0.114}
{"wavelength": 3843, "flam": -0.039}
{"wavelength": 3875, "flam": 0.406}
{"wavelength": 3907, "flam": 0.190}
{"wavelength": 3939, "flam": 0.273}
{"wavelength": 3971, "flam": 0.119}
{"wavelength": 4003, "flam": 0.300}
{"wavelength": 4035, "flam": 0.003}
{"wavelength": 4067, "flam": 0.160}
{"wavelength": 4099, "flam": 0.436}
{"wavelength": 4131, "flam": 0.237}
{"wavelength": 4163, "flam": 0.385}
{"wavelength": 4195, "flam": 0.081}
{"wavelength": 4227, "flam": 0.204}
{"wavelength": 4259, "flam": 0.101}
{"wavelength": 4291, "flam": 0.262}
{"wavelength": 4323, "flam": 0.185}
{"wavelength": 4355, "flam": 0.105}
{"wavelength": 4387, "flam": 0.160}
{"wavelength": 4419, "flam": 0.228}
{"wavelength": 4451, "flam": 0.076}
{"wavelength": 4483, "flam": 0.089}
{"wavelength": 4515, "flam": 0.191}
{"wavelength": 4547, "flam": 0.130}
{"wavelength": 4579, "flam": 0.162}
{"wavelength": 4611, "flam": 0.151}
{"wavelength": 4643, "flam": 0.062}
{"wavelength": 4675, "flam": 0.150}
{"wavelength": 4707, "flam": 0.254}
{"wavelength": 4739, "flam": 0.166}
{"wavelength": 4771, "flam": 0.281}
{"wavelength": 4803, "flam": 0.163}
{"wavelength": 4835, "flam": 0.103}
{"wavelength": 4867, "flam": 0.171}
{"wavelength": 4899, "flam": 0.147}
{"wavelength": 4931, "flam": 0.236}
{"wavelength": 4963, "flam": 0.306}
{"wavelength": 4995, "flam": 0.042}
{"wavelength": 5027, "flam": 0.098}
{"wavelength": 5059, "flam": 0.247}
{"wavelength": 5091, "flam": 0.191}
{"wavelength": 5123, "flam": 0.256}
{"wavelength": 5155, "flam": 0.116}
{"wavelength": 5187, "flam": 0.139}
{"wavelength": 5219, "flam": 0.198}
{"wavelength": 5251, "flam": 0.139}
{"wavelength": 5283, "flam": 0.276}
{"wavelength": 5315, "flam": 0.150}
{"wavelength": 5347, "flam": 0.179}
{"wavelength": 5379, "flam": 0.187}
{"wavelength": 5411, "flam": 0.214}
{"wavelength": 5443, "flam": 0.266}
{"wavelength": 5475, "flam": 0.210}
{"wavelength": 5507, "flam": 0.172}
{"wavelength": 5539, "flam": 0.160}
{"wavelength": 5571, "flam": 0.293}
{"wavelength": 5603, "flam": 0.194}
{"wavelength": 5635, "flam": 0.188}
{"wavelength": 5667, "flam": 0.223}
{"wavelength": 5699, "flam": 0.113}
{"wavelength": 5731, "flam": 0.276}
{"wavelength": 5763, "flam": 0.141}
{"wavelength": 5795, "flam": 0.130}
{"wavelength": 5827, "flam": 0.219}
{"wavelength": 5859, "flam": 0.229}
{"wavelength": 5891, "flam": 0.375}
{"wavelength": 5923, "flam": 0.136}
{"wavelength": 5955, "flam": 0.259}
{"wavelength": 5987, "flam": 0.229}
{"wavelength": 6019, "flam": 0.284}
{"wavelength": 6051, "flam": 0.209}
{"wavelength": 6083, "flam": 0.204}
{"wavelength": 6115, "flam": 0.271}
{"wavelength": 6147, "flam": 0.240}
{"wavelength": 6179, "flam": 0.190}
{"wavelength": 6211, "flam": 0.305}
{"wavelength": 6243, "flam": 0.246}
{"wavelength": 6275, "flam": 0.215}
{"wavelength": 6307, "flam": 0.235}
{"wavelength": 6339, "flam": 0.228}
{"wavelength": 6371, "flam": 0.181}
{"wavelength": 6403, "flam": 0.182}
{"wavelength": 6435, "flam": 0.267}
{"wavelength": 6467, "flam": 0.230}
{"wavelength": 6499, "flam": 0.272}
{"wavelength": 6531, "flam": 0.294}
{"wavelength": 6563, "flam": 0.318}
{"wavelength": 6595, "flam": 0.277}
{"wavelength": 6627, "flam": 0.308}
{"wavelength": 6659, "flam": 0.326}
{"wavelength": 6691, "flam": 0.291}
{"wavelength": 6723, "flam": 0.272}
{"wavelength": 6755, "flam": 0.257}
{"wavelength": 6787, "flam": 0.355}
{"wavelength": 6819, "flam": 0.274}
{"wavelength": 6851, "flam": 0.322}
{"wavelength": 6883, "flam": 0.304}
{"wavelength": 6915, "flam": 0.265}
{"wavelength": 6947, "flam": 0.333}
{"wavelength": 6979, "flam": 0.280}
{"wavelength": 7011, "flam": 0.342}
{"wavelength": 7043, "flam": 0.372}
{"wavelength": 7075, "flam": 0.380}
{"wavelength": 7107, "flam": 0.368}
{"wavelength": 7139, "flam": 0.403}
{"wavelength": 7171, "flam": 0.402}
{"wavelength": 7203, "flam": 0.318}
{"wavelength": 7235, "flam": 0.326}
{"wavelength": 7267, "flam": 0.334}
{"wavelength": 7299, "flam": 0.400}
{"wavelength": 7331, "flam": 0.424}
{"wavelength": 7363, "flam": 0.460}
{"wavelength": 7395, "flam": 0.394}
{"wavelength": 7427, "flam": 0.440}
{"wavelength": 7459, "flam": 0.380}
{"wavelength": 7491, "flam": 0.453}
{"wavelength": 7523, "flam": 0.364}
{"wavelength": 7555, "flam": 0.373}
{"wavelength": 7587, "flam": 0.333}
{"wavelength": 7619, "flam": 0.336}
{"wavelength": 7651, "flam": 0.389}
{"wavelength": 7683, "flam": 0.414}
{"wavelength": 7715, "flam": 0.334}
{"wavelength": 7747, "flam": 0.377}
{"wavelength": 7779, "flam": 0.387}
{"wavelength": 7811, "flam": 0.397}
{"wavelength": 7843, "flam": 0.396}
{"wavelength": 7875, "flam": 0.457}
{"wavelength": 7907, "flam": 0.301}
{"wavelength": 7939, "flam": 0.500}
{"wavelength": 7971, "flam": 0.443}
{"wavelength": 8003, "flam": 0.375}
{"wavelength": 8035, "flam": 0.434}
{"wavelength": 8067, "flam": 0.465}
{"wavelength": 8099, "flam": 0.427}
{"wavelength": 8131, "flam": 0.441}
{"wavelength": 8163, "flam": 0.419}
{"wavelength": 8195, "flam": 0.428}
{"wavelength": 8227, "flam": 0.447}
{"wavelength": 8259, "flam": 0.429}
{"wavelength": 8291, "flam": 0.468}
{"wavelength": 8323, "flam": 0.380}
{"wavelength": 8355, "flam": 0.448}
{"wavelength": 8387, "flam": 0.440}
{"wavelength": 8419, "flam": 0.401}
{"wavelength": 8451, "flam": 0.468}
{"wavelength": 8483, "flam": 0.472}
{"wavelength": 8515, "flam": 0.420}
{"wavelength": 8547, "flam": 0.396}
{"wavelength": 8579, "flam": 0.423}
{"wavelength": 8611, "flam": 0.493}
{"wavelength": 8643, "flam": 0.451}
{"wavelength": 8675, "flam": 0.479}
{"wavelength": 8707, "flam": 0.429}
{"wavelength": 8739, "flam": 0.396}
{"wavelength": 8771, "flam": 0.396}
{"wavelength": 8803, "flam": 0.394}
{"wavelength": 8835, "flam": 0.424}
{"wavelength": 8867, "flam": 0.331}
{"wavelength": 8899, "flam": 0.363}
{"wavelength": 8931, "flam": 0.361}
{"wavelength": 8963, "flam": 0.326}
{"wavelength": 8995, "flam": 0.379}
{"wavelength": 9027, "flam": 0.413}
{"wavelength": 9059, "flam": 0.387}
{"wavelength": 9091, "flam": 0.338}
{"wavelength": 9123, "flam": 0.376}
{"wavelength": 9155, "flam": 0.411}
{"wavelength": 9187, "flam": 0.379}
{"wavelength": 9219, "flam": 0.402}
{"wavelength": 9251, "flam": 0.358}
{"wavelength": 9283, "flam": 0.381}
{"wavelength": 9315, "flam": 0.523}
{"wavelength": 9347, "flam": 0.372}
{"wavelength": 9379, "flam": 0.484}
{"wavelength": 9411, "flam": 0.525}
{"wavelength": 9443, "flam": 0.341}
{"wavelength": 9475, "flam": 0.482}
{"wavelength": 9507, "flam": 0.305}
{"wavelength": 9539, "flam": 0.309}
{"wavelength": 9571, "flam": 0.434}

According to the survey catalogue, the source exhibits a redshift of 0.76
